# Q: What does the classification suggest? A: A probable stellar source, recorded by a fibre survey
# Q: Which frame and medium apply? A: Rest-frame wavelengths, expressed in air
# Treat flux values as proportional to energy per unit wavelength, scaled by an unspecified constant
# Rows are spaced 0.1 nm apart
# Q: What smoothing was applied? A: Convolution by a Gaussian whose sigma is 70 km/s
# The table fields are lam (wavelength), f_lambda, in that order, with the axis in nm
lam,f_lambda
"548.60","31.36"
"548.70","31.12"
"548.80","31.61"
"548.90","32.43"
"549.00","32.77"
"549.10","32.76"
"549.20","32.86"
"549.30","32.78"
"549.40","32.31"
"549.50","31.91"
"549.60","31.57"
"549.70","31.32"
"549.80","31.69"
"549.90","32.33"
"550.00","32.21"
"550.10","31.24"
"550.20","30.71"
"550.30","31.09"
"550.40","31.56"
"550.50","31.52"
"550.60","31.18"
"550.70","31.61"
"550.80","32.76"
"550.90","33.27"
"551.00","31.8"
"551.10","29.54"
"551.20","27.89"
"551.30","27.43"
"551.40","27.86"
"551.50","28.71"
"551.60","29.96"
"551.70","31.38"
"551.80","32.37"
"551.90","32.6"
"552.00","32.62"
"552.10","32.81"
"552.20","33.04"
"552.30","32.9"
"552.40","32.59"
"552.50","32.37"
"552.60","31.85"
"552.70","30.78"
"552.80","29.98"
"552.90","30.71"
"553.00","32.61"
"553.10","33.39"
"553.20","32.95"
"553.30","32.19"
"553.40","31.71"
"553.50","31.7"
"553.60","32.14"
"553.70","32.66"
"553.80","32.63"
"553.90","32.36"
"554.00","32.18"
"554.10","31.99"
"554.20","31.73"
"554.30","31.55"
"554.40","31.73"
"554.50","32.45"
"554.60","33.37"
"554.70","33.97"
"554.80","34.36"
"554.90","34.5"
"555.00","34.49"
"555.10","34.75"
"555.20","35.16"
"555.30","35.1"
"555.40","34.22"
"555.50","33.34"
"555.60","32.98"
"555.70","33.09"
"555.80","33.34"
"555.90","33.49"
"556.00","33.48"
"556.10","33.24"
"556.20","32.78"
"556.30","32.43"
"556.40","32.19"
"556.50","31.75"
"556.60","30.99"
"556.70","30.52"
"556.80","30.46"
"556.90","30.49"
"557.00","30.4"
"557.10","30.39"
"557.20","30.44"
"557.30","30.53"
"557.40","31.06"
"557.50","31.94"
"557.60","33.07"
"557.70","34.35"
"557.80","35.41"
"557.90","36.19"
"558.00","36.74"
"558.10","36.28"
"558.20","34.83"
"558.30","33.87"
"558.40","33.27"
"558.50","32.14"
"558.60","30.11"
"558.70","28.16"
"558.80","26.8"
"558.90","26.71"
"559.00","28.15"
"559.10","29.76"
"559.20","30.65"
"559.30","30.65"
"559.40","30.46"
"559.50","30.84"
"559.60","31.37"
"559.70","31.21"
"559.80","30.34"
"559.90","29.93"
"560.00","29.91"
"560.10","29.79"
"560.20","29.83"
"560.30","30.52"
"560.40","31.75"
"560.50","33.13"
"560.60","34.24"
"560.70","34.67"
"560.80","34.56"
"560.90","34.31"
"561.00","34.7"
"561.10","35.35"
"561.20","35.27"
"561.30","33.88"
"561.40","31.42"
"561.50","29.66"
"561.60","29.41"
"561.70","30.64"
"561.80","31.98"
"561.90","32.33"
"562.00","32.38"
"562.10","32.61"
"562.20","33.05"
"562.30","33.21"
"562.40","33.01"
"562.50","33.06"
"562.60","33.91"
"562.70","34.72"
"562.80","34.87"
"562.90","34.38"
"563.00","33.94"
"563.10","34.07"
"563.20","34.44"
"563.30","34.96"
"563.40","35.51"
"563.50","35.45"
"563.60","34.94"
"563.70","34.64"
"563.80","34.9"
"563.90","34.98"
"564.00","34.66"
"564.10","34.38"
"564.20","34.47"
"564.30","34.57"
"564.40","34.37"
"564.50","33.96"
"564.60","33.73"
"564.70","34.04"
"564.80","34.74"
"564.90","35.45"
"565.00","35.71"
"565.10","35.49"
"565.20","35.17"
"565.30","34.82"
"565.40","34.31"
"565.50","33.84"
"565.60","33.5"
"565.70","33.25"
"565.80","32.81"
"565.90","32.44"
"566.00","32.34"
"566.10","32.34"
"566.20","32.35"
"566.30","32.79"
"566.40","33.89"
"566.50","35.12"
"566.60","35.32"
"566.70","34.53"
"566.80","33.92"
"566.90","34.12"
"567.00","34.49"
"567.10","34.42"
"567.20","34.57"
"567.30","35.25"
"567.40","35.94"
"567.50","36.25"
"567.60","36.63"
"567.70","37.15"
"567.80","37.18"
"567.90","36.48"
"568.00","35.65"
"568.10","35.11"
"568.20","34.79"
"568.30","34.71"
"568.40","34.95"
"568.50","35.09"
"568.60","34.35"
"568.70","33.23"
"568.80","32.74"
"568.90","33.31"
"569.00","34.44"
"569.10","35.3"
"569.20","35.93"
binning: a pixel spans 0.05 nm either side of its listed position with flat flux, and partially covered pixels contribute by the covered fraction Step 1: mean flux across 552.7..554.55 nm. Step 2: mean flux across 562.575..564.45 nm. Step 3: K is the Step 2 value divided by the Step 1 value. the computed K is 1.1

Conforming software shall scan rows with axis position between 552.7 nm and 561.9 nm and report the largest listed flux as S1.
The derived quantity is 36.74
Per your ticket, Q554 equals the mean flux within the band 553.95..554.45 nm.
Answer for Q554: 31.8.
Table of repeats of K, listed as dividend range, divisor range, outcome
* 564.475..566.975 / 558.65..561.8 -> 1.09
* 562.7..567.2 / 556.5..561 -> 1.08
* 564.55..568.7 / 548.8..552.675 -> 1.10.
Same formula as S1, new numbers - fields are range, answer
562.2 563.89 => 35.51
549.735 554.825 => 34.36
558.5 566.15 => 35.71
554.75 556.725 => 35.16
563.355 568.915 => 37.18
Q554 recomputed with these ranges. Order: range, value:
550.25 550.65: 31.3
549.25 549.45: 32.5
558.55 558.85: 28.4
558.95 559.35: 29.8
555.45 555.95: 33.2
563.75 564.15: 34.7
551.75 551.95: 32.5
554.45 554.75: 33.3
